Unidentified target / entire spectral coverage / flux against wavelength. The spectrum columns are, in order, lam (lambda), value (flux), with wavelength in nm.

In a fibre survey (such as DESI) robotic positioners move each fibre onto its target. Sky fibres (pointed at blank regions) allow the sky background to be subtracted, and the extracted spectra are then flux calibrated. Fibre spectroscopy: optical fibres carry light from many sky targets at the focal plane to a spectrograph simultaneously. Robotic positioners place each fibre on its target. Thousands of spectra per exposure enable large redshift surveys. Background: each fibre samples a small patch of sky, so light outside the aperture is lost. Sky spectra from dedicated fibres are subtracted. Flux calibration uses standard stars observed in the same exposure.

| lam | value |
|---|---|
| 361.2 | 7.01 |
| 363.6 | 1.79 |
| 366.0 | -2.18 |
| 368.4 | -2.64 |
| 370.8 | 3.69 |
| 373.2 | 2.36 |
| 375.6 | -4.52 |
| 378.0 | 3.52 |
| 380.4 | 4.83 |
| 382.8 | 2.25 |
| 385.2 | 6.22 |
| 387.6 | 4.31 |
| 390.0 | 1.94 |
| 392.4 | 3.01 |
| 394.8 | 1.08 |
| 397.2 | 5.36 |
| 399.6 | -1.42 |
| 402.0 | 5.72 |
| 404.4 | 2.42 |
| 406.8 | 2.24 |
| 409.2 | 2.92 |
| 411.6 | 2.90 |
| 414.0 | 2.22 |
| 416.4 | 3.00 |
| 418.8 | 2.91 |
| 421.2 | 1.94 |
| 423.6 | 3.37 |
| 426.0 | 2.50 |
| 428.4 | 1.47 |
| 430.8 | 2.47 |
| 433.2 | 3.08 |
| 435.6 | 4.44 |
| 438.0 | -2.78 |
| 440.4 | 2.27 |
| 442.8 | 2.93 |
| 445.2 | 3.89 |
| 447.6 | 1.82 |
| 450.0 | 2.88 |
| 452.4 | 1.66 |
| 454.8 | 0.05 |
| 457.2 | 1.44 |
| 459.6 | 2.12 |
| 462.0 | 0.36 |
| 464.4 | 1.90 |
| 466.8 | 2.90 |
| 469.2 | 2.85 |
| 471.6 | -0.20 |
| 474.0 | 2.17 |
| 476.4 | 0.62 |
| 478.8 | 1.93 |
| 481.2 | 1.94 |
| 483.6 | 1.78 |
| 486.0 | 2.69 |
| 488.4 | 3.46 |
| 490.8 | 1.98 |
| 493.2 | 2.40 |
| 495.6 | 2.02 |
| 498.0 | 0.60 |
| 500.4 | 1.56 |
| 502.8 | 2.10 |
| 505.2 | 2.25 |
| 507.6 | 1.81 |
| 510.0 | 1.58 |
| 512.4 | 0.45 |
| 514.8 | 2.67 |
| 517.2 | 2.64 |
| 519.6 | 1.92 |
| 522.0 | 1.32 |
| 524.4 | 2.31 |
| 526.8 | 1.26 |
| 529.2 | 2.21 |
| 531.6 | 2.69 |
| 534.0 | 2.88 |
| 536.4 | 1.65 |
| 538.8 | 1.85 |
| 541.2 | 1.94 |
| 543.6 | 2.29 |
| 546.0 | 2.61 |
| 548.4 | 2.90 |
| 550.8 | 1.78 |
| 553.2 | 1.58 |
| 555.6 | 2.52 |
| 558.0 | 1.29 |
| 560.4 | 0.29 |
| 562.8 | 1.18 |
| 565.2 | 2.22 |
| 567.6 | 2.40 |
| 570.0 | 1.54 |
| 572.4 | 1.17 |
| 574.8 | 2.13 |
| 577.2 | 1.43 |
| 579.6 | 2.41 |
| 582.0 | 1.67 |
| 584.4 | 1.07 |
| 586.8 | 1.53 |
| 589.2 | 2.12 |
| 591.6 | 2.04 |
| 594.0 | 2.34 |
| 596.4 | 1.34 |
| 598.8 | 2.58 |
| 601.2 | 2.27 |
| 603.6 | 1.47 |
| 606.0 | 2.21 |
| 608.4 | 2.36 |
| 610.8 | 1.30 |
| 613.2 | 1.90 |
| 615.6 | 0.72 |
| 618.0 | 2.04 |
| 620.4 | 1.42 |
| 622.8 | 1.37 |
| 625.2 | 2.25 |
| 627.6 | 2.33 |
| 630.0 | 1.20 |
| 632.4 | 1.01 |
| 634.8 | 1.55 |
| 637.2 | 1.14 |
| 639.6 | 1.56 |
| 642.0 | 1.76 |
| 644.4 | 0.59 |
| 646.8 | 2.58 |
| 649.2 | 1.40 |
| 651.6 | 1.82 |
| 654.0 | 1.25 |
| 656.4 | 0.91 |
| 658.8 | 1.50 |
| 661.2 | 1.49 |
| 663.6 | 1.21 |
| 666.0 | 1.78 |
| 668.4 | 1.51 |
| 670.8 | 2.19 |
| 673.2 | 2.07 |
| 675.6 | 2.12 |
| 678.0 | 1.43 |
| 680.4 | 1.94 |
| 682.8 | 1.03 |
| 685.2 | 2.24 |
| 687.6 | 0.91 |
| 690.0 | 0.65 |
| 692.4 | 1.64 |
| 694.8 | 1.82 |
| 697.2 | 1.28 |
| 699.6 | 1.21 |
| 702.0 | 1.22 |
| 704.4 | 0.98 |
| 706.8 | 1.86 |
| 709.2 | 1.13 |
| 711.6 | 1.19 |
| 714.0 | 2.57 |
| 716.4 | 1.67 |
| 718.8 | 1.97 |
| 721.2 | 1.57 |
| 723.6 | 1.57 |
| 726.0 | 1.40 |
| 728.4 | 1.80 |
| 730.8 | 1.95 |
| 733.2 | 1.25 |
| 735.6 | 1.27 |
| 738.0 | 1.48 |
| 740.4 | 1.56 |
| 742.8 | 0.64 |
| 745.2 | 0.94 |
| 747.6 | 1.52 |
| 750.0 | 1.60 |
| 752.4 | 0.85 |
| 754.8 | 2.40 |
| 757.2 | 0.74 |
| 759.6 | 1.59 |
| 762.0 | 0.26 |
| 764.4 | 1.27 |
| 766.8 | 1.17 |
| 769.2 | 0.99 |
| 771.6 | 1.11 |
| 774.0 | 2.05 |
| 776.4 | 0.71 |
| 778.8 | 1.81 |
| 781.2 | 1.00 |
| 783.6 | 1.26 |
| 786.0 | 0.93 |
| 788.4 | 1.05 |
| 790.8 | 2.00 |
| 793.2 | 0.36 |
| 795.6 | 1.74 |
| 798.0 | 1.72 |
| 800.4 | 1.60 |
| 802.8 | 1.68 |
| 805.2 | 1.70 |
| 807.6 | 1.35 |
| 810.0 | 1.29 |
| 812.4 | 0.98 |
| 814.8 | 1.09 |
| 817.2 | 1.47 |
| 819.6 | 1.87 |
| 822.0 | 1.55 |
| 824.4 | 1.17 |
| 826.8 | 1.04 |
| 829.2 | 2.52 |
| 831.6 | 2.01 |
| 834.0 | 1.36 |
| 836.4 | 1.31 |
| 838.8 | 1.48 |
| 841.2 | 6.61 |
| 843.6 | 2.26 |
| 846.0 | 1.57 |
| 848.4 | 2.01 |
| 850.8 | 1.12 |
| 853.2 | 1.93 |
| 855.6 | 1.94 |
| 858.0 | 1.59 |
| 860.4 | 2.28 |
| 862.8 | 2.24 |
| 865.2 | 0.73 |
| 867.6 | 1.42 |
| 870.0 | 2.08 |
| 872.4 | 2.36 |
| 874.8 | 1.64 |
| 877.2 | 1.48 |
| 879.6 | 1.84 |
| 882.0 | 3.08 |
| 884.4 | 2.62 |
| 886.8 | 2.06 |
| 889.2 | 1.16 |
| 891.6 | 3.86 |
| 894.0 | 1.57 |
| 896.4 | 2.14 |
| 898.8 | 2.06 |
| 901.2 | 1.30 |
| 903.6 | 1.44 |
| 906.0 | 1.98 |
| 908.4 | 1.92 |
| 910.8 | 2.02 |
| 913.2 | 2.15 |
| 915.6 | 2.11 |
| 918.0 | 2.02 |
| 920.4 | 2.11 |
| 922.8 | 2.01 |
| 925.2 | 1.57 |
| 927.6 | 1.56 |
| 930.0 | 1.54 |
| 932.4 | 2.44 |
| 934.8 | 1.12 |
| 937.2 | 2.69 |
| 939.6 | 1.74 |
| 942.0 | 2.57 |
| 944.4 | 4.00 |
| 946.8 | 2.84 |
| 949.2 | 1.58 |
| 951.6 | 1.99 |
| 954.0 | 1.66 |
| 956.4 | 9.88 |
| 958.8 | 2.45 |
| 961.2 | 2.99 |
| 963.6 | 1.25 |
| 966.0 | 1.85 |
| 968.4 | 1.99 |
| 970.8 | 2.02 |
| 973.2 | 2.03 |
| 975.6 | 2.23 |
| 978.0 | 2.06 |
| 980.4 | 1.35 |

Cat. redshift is 1.256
